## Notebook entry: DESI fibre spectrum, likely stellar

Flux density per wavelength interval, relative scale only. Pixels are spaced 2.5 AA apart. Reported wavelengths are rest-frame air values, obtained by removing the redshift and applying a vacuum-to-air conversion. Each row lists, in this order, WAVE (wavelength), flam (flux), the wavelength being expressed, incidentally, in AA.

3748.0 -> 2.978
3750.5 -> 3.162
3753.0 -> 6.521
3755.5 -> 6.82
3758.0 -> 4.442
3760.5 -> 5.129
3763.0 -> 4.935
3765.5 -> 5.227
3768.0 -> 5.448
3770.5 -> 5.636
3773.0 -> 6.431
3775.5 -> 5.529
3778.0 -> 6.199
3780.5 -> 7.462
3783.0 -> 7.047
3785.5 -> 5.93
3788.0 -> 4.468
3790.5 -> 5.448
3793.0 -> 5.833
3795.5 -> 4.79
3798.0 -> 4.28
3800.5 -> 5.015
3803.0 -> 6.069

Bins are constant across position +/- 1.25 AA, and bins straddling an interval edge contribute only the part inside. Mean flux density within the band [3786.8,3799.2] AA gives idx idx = 4.97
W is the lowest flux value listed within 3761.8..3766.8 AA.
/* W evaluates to 4.935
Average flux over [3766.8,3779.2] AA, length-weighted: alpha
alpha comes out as 5.85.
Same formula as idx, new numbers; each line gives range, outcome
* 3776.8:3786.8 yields 6.65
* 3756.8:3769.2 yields 5.04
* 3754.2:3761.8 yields 5.47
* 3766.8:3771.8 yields 5.55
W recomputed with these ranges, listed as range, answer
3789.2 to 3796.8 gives 4.79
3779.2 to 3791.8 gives 4.468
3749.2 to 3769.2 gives 3.162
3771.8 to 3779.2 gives 5.529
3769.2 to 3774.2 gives 5.636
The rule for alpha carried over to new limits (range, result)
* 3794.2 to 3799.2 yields 4.55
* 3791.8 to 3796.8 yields 5.3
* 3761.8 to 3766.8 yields 5.09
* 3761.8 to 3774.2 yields 5.53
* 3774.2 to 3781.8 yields 6.4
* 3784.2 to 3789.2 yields 5.22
